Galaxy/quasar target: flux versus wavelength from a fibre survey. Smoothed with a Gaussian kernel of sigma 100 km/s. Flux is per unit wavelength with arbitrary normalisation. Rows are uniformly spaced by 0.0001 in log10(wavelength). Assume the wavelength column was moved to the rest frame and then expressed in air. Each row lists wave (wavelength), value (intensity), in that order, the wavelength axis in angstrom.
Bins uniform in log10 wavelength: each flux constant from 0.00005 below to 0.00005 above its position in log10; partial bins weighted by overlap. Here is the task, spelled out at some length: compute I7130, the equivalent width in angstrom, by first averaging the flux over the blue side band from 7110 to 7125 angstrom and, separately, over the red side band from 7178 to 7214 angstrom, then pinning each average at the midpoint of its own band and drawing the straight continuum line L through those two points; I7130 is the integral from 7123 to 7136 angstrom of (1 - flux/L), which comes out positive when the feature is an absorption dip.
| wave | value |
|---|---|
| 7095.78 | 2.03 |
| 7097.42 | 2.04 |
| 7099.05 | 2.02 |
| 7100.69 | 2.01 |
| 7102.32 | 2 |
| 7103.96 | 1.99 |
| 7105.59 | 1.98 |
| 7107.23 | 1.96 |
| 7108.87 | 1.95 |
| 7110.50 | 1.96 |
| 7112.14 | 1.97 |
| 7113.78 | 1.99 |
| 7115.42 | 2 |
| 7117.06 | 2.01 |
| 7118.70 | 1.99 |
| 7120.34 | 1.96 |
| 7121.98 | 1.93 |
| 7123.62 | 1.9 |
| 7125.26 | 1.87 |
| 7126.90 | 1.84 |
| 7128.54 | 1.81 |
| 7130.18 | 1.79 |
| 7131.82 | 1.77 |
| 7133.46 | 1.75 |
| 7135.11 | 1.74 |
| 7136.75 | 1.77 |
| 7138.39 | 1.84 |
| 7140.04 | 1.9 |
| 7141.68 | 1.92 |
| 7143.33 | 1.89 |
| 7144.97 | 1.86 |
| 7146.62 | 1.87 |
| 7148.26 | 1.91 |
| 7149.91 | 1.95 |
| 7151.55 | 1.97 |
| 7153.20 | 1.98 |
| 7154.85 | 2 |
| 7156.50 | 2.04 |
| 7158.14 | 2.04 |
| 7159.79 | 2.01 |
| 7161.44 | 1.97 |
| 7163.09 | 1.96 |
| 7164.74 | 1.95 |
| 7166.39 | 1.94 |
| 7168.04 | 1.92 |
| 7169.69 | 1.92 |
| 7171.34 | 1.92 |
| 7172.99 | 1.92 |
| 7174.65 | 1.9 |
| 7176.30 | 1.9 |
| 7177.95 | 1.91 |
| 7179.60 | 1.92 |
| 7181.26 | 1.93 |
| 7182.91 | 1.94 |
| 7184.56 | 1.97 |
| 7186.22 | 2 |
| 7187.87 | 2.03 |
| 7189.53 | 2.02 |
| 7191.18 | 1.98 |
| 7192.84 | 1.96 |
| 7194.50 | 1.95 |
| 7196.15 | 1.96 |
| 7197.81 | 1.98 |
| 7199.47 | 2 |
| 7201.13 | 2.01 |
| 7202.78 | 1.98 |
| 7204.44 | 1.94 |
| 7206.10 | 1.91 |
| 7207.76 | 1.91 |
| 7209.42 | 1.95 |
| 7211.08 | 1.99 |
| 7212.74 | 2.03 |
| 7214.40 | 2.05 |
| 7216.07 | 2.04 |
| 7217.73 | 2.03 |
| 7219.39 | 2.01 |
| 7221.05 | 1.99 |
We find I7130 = 1.04 angstrom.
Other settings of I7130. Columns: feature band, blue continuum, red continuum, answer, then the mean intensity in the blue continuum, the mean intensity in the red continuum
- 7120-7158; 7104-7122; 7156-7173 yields 1.7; 1.97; 1.96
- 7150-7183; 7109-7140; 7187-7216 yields -0.3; 1.88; 1.98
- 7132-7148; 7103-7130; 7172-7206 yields 0.9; 1.94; 1.96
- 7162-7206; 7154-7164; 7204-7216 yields 0.8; 2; 1.97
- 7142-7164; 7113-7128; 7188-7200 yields 0.0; 1.94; 1.98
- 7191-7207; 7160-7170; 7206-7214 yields 0.0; 1.95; 1.97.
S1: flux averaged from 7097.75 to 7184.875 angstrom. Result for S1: 1.93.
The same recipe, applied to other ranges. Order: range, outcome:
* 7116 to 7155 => 1.88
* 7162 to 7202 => 1.95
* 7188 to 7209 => 1.97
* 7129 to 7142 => 1.81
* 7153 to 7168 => 1.98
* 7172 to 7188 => 1.94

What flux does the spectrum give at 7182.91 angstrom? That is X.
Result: 1.94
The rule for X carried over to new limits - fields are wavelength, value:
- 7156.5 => 2.04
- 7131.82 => 1.77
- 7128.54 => 1.81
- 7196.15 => 1.96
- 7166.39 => 1.94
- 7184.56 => 1.97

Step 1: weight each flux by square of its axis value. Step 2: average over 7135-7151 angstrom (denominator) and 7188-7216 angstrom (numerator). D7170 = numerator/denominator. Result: 1.1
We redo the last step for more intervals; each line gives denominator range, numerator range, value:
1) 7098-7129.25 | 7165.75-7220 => 1.03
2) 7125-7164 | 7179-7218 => 1.06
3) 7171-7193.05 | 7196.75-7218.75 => 1.03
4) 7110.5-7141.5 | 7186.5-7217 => 1.08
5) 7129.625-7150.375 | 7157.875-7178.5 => 1.06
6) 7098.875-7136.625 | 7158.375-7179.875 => 1.03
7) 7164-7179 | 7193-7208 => 1.03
